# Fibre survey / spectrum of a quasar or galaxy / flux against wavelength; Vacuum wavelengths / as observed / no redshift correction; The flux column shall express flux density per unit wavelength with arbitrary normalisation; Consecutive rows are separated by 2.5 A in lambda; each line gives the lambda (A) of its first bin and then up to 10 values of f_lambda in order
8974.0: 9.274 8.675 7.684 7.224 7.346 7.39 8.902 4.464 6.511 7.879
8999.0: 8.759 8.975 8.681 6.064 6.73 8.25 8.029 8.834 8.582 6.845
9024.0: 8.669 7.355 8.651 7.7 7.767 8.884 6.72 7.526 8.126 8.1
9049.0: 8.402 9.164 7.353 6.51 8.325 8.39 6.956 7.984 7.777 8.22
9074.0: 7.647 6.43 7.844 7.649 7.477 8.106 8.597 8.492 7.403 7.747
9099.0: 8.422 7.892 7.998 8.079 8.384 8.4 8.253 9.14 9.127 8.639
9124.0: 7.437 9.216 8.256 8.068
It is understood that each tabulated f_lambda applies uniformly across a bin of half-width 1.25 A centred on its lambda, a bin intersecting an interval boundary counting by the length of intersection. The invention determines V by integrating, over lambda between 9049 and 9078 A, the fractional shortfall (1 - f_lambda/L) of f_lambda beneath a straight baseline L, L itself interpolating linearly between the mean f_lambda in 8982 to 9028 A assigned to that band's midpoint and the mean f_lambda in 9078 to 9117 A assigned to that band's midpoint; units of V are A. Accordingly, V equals 0.8 A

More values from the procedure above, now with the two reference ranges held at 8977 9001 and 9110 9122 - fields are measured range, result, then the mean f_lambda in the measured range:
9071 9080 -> 0.9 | 7.47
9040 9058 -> 0.4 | 7.87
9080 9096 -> 0.9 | 7.94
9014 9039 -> -0.8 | 8.07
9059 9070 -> 0.5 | 7.84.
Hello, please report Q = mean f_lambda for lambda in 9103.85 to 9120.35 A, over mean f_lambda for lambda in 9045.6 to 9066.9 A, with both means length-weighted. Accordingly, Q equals 1.1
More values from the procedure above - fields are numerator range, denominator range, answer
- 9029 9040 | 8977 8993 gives 1.09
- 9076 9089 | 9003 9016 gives 1.01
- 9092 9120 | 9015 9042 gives 1.04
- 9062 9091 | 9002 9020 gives 0.98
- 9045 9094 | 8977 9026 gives 1.02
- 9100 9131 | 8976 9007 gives 1.11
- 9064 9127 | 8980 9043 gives 1.05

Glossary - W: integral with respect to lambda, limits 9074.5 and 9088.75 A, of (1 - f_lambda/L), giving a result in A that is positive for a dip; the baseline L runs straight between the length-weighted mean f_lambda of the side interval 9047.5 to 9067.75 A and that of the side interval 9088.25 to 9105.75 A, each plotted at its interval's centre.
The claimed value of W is 0.7 A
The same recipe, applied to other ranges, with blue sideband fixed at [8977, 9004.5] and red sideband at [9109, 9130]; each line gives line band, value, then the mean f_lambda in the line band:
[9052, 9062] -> 0.5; 7.7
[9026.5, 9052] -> -0.2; 8.04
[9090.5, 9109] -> 0.8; 8.02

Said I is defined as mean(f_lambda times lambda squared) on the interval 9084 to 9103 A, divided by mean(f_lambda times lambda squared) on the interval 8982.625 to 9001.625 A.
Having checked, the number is 1.1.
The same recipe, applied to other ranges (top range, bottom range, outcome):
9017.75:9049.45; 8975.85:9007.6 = 1.06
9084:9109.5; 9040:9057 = 1.03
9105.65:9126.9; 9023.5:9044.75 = 1.10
